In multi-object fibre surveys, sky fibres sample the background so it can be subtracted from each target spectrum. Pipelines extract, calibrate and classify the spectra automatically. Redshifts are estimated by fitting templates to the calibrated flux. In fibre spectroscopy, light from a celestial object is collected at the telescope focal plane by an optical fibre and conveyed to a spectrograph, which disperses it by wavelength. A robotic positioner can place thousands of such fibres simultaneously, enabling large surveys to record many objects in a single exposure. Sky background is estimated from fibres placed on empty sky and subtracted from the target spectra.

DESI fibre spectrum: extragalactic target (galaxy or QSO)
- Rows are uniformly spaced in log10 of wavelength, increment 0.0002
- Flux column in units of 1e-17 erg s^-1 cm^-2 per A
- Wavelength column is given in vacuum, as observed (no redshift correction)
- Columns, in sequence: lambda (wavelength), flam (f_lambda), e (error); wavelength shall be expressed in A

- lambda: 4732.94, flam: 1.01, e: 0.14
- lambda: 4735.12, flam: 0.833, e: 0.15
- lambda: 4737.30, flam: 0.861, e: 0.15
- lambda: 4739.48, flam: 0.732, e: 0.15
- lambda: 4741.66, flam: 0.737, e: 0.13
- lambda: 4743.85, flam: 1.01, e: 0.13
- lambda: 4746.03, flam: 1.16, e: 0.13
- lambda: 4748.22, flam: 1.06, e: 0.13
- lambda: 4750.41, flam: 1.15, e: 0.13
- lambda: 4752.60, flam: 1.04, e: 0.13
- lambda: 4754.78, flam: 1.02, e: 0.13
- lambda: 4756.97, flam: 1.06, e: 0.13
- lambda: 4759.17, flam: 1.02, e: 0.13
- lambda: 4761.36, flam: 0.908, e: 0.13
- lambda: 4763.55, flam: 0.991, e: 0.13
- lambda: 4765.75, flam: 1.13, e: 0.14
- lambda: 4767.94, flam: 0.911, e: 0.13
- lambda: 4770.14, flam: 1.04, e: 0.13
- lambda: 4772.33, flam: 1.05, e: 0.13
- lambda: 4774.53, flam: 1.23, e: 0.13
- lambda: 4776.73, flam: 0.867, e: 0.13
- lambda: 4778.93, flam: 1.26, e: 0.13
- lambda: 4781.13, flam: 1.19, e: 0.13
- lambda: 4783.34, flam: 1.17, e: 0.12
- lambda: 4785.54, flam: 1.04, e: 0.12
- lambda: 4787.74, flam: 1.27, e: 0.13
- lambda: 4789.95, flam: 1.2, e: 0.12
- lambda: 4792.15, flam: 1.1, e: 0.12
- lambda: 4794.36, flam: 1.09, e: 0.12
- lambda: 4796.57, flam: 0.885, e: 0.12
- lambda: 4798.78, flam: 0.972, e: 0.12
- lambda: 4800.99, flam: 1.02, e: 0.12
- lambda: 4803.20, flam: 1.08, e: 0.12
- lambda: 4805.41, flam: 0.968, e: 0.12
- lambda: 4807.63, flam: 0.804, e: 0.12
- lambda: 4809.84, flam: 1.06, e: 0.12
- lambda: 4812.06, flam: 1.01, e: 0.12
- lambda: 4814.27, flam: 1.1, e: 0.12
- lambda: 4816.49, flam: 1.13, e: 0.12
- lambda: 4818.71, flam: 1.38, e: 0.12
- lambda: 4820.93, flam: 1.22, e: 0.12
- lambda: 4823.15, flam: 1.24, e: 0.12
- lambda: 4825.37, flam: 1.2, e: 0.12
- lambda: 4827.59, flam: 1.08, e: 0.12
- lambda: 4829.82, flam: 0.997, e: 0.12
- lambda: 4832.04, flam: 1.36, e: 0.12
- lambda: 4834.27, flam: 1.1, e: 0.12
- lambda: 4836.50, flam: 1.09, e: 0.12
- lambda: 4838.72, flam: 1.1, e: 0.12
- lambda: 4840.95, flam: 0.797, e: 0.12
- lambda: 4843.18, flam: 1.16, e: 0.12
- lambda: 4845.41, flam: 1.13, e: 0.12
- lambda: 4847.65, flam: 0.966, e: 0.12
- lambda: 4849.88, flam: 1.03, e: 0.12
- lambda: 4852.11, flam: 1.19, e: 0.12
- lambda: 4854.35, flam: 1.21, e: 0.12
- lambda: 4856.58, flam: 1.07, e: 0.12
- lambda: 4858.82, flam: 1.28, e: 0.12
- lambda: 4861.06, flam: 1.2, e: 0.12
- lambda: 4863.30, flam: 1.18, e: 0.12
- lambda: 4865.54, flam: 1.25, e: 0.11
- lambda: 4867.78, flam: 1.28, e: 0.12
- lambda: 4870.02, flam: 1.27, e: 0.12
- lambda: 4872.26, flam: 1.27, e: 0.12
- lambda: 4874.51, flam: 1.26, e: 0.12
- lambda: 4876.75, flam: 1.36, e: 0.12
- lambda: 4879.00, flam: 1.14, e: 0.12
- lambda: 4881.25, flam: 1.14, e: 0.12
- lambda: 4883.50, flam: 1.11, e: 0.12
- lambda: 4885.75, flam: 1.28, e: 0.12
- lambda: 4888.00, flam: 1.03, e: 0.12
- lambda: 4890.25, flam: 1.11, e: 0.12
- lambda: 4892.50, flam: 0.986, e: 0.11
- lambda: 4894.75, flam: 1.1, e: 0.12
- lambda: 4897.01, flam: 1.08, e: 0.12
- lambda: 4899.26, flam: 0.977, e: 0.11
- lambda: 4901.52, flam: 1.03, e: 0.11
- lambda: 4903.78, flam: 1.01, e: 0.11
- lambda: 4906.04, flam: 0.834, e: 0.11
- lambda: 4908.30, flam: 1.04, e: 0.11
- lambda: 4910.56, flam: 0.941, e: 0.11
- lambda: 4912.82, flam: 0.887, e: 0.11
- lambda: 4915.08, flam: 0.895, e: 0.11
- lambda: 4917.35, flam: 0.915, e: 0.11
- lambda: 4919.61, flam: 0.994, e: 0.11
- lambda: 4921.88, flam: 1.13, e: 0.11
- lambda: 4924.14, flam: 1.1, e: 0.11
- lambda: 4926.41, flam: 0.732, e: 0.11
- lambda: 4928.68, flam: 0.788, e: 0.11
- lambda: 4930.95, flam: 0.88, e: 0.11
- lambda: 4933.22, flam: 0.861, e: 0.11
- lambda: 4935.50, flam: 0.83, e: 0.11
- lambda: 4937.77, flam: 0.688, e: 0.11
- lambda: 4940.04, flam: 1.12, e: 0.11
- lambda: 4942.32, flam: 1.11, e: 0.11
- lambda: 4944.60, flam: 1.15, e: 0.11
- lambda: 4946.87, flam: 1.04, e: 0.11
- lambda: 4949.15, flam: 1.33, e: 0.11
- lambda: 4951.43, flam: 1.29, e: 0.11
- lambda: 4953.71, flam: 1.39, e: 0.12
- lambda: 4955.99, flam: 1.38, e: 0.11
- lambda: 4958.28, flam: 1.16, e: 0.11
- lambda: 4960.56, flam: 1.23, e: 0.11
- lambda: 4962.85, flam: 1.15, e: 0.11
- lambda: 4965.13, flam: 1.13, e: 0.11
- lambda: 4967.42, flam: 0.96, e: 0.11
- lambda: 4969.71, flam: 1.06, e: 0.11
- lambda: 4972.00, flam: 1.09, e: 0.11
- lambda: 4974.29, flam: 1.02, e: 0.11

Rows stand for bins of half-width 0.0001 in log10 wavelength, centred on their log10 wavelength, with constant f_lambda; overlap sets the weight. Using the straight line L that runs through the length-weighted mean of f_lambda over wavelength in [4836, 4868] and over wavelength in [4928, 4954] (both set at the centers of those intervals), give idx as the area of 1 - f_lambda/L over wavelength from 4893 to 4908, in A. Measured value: 0.96 A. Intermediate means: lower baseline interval 1.13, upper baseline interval 1.03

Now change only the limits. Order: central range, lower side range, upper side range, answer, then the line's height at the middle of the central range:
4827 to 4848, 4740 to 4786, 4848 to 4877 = 1.5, 1.17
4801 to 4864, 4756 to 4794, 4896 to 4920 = -4.8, 1.03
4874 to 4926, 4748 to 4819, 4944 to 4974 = 4.0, 1.14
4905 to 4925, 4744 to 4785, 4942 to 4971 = 3.3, 1.16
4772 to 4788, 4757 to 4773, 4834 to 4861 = -1.7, 1.03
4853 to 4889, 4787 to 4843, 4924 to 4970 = -4.3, 1.08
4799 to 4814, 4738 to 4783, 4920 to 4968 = 0.6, 1.04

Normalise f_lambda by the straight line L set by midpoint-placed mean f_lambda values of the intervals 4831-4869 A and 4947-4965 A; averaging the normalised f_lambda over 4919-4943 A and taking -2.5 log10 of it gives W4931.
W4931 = 0.31 mag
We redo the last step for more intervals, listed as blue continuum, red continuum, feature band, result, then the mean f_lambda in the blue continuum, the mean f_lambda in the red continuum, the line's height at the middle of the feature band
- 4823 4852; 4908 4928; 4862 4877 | -0.212 mag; 1.09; 0.952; 1.04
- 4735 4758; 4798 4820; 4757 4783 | -0.055 mag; 0.975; 1.06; 1.01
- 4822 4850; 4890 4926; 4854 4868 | -0.138 mag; 1.1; 0.994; 1.06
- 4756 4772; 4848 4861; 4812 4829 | -0.077 mag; 1.01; 1.15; 1.1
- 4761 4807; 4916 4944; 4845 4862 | -0.134 mag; 1.07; 0.933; 1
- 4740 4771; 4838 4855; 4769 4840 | -0.061 mag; 1.01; 1.07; 1.04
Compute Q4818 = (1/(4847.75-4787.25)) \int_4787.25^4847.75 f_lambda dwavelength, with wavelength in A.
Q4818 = 1.09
